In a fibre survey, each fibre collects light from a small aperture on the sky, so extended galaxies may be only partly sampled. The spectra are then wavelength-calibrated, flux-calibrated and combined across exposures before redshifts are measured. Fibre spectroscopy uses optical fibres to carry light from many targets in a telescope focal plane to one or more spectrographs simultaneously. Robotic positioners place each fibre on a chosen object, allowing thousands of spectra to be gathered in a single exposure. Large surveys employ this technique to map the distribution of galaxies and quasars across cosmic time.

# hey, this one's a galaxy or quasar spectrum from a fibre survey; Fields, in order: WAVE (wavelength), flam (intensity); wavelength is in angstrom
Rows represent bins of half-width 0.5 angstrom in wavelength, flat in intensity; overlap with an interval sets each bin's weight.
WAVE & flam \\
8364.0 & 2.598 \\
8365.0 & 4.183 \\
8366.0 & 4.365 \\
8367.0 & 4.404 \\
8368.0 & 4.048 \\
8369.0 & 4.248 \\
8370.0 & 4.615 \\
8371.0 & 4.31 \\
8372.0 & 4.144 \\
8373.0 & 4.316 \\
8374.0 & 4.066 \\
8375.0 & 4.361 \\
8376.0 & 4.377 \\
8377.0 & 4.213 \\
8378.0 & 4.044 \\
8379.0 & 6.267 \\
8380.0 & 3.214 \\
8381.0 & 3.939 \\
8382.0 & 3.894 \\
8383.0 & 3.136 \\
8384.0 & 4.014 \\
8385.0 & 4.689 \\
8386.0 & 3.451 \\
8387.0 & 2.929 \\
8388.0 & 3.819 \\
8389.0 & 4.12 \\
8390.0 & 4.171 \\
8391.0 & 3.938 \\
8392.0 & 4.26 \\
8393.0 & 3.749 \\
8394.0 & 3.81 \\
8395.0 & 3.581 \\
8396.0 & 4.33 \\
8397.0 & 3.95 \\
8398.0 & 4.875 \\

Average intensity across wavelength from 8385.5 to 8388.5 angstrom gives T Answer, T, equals 3.4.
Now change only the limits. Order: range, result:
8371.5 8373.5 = 4.23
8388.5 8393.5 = 4.05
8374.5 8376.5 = 4.37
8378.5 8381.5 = 4.47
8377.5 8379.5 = 5.16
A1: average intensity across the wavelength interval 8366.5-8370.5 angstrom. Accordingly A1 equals 4.33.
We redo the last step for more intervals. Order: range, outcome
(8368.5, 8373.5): 4.33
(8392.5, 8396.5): 3.87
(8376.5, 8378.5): 4.13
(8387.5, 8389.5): 3.97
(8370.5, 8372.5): 4.23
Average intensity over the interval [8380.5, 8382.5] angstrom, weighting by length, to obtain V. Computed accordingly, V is 3.92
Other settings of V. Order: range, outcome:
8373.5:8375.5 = 4.21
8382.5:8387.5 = 3.64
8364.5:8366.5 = 4.27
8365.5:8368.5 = 4.27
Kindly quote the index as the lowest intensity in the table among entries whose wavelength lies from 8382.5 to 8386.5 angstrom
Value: 3.136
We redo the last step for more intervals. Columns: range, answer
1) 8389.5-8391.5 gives 3.938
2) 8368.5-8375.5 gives 4.066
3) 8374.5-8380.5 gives 3.214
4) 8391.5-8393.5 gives 3.749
